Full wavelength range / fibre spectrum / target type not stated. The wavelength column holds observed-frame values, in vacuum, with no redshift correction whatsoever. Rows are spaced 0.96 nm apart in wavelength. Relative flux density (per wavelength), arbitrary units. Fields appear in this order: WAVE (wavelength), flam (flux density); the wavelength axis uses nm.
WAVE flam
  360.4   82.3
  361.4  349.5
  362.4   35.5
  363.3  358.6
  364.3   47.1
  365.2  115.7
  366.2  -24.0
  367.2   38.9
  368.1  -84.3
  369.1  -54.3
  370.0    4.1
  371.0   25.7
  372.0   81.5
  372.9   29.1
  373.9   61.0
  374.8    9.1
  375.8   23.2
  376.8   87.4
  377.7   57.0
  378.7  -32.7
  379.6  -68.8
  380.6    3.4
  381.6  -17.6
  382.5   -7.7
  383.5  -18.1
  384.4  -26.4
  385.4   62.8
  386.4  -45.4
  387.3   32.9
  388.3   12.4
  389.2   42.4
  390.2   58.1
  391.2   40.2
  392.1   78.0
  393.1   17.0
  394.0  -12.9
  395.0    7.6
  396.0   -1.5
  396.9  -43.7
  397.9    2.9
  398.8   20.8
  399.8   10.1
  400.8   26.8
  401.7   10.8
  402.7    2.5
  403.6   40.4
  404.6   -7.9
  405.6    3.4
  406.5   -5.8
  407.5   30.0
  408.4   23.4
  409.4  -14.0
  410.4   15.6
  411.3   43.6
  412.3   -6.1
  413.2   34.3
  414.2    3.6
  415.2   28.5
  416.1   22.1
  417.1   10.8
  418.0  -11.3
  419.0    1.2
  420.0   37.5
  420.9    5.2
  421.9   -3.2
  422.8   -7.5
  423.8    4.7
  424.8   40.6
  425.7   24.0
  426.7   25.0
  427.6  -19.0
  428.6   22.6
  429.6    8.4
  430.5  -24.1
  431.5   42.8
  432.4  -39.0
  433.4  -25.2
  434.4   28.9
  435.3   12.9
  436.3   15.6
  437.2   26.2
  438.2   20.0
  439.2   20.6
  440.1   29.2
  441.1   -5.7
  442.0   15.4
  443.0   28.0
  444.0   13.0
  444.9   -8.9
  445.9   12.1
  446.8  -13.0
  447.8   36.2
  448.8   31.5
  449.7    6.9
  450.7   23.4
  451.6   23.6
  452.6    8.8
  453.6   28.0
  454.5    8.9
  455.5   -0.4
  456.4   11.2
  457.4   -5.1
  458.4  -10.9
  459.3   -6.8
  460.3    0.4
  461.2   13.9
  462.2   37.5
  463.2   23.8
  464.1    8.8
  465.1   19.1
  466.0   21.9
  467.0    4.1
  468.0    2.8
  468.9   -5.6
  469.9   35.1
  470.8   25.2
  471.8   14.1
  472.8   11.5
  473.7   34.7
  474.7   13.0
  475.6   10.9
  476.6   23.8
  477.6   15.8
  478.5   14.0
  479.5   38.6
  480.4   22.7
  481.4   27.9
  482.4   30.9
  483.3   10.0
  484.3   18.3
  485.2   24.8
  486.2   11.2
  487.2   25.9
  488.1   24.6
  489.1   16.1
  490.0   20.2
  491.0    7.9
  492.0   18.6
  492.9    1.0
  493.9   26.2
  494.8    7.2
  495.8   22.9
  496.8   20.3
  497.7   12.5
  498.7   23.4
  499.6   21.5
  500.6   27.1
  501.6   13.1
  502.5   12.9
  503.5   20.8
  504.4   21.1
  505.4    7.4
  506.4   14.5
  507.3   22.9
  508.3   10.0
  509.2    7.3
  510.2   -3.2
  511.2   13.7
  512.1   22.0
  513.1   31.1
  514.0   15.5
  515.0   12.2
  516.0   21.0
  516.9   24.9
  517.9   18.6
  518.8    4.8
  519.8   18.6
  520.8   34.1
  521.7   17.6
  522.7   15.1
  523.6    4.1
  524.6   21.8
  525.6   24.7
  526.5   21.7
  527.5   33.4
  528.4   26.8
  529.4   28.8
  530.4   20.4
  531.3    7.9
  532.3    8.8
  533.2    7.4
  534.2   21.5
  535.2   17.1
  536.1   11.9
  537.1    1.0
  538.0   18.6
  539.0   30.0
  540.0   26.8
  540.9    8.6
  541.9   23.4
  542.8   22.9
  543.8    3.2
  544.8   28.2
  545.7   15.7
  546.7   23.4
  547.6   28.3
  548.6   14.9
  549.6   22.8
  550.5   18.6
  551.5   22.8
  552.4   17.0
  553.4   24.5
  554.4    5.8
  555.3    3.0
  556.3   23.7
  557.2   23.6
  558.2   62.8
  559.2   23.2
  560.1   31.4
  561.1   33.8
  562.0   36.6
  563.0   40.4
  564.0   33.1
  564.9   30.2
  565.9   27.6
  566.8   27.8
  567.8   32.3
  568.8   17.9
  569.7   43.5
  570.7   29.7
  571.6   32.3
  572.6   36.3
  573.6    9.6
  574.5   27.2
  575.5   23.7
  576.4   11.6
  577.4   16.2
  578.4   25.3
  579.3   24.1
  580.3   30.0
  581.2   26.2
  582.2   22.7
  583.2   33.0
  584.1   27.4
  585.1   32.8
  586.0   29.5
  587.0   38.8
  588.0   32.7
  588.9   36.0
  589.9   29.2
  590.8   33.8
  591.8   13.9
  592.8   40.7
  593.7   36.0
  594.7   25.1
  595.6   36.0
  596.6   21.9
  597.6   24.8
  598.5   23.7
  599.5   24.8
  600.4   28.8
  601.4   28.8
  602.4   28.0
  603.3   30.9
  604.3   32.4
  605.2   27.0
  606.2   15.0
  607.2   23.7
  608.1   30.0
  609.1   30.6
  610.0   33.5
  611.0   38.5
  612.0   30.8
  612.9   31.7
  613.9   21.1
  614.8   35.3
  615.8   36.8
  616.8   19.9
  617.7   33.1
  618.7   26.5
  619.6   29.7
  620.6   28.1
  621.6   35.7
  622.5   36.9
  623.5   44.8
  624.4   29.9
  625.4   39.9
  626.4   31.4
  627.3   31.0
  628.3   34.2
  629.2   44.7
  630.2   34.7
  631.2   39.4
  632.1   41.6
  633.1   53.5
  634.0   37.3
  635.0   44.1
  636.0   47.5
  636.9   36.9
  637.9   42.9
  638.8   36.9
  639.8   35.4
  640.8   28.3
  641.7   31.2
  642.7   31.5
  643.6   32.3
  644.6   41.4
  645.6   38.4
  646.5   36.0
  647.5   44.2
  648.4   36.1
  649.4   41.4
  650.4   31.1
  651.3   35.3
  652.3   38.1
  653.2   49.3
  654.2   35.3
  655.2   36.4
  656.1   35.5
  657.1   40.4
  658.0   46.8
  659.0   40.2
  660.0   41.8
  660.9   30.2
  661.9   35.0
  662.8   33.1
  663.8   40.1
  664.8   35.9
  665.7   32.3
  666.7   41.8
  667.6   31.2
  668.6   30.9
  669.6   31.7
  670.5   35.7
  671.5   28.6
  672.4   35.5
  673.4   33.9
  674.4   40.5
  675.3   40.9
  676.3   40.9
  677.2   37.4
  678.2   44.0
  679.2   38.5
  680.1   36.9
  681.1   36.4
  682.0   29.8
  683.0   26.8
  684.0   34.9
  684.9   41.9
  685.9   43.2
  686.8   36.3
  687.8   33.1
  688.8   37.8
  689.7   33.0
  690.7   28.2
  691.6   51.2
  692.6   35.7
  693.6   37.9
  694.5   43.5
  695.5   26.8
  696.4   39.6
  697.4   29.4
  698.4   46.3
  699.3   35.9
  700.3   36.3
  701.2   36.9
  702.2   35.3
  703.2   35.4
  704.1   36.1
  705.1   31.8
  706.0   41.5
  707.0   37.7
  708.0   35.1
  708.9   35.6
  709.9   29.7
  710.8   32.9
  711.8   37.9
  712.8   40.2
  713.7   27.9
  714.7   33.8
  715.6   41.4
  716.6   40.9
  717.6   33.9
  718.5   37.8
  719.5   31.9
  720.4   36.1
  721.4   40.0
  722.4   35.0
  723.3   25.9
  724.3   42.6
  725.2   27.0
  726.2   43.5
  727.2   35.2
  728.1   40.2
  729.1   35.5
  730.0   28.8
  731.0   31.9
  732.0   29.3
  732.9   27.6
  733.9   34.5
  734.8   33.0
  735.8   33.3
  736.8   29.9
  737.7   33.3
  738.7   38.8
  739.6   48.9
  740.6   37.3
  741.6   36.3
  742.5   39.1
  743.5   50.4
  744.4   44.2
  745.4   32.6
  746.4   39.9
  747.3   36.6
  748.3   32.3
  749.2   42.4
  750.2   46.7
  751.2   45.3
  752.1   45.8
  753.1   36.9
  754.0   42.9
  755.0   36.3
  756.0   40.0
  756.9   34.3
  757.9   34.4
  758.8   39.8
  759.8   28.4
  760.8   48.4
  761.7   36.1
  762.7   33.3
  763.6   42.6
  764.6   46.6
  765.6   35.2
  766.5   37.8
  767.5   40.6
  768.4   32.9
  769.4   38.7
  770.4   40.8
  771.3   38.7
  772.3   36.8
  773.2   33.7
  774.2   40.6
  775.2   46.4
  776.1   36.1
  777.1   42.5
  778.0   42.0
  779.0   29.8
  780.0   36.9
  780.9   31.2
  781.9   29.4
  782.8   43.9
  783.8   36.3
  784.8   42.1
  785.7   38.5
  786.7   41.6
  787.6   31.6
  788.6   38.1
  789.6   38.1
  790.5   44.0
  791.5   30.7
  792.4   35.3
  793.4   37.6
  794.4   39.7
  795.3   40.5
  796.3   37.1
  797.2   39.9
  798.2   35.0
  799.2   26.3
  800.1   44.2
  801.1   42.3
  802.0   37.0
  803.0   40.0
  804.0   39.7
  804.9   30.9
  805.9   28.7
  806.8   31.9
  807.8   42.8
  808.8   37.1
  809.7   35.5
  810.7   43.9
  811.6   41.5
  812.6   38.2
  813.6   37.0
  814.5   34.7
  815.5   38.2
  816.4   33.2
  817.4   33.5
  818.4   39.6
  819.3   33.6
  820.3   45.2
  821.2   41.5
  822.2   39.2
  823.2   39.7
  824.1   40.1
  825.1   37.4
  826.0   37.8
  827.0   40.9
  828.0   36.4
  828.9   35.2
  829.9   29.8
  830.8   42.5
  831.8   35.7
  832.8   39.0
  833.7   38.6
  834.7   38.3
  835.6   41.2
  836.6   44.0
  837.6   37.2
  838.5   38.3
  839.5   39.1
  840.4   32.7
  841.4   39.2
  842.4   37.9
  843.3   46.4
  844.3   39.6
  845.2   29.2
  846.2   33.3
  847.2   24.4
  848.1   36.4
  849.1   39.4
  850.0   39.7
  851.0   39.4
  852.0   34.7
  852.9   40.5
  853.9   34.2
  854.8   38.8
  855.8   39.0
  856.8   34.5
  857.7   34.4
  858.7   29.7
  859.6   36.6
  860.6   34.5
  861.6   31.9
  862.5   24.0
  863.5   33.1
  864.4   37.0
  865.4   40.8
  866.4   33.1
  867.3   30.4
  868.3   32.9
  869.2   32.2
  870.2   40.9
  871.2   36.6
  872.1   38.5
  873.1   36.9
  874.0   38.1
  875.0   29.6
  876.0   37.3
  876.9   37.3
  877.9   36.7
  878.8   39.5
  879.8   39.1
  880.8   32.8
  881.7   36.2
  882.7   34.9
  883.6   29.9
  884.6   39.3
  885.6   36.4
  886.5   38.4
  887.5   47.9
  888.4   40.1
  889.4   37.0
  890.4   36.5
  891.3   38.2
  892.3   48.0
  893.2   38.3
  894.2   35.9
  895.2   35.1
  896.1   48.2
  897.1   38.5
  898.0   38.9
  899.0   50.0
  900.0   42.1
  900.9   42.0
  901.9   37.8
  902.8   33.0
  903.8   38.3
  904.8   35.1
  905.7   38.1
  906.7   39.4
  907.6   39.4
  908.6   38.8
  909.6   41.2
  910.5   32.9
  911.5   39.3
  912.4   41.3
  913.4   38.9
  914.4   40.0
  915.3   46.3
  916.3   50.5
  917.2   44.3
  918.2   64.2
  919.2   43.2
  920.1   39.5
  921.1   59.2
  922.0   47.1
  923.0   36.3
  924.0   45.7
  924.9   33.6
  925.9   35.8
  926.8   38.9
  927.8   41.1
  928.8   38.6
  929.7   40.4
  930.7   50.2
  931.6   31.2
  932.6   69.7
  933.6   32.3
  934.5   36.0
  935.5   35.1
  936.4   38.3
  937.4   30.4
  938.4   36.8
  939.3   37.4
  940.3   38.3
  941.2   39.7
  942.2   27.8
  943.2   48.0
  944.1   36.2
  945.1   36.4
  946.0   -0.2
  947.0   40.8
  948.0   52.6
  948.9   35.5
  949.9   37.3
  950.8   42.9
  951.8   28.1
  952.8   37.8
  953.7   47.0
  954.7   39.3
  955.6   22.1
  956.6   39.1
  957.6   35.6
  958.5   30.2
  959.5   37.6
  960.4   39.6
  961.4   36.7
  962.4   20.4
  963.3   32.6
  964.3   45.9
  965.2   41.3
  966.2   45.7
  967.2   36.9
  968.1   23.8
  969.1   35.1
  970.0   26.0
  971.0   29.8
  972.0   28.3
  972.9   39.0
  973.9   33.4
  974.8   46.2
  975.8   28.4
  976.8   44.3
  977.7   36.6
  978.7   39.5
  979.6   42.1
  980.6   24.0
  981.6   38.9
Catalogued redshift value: 0.399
